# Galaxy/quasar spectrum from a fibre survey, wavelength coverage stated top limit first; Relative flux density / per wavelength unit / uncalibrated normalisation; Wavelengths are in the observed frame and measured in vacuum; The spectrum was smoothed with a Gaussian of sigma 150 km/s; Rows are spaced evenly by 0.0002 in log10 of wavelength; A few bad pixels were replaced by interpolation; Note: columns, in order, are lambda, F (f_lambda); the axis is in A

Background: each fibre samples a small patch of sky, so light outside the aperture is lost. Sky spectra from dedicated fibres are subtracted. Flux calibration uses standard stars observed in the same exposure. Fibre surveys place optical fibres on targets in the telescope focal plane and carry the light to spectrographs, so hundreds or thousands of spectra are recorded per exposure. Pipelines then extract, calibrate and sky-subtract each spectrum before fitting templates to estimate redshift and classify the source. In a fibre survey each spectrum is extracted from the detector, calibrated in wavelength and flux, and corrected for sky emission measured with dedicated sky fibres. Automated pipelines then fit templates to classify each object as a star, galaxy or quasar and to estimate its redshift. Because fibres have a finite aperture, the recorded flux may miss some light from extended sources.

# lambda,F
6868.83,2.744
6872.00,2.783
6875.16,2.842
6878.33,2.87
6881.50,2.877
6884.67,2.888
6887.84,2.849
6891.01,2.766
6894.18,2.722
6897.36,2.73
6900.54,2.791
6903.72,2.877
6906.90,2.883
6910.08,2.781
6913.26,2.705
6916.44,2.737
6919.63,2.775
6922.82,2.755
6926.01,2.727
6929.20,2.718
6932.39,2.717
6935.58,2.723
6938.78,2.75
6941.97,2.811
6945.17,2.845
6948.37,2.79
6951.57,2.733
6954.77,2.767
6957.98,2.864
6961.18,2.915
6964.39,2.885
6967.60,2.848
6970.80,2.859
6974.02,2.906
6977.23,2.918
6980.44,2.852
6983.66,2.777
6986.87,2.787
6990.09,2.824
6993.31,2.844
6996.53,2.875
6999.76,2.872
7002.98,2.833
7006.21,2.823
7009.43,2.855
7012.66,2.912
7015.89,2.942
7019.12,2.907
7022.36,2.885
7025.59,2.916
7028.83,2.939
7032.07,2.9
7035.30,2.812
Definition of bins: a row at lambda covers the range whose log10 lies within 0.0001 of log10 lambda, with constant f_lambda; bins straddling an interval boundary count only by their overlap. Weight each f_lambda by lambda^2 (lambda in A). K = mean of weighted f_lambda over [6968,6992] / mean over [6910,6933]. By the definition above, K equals 1.1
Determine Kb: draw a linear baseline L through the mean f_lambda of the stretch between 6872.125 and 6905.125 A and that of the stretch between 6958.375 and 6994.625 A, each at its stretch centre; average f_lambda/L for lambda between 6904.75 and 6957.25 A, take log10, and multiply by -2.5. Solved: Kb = 0.03 mag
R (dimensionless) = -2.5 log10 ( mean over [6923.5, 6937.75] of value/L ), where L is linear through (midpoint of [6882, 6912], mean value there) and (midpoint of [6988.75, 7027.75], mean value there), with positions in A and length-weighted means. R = 0.04 mag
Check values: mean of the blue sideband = 2.81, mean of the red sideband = 2.87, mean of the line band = 2.72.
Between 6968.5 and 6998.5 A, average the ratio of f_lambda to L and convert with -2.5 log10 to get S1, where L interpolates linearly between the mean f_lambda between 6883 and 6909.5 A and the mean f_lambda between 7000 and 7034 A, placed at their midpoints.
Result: 0.01 mag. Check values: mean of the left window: 2.81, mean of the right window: 2.89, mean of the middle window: 2.85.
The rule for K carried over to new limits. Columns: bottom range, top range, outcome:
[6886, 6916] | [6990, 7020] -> 1.06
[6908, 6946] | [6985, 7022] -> 1.06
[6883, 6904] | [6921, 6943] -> 0.99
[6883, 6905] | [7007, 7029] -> 1.07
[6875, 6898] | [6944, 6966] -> 1.02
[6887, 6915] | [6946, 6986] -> 1.04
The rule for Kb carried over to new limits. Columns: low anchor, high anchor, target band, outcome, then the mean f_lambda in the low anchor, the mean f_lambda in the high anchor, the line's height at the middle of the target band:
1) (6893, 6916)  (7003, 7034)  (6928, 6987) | 0.01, 2.78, 2.89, 2.83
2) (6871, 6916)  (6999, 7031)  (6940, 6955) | 0.02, 2.81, 2.89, 2.85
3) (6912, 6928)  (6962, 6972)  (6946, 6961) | 0.01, 2.74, 2.87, 2.83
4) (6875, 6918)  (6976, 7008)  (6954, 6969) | -0.01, 2.81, 2.84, 2.83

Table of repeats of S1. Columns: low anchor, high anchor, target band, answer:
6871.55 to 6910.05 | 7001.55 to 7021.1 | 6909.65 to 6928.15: 0.036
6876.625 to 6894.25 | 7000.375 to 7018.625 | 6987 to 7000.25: 0.011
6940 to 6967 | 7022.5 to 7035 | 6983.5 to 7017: 0.009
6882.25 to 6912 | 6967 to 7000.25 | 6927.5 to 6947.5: 0.026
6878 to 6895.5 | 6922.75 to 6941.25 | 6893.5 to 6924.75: 0.002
